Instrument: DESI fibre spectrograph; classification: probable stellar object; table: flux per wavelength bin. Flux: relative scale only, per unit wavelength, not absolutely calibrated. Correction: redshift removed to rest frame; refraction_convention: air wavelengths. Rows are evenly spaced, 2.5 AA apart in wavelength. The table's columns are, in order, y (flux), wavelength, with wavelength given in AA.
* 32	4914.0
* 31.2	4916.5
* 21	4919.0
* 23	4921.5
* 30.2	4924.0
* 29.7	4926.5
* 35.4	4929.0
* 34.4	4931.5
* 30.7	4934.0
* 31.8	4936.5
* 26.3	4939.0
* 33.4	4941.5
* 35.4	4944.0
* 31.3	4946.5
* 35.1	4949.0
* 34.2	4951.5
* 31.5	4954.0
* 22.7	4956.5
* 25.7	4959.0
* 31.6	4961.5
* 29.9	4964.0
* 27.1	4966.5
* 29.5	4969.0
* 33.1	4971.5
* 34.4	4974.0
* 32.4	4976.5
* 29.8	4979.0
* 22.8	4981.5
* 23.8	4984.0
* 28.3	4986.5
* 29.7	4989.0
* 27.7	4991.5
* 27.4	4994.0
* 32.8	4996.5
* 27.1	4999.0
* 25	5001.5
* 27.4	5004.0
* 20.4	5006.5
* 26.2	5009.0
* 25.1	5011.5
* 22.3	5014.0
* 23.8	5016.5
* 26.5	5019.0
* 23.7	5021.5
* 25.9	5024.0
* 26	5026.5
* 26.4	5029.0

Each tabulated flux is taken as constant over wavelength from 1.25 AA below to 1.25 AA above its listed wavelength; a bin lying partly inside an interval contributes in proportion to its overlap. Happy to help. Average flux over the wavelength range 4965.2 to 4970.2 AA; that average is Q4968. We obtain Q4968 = 28.3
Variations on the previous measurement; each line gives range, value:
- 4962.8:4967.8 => 28.5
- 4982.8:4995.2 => 27.4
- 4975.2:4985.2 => 27.3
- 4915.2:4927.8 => 27.1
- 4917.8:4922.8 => 22.1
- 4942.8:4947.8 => 33.3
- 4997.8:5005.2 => 26.5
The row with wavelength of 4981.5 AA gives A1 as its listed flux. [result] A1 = 22.8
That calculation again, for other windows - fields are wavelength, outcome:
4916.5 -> 31.2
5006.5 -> 20.4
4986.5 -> 28.3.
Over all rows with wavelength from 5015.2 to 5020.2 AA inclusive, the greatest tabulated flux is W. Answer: 26.5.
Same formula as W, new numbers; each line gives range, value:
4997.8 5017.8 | 27.4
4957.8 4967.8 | 31.6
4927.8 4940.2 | 35.4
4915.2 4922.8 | 31.2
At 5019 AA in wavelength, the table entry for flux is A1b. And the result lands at 26.5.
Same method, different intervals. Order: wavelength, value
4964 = 29.9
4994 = 27.4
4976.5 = 32.4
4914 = 32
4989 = 29.7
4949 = 35.1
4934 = 30.7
